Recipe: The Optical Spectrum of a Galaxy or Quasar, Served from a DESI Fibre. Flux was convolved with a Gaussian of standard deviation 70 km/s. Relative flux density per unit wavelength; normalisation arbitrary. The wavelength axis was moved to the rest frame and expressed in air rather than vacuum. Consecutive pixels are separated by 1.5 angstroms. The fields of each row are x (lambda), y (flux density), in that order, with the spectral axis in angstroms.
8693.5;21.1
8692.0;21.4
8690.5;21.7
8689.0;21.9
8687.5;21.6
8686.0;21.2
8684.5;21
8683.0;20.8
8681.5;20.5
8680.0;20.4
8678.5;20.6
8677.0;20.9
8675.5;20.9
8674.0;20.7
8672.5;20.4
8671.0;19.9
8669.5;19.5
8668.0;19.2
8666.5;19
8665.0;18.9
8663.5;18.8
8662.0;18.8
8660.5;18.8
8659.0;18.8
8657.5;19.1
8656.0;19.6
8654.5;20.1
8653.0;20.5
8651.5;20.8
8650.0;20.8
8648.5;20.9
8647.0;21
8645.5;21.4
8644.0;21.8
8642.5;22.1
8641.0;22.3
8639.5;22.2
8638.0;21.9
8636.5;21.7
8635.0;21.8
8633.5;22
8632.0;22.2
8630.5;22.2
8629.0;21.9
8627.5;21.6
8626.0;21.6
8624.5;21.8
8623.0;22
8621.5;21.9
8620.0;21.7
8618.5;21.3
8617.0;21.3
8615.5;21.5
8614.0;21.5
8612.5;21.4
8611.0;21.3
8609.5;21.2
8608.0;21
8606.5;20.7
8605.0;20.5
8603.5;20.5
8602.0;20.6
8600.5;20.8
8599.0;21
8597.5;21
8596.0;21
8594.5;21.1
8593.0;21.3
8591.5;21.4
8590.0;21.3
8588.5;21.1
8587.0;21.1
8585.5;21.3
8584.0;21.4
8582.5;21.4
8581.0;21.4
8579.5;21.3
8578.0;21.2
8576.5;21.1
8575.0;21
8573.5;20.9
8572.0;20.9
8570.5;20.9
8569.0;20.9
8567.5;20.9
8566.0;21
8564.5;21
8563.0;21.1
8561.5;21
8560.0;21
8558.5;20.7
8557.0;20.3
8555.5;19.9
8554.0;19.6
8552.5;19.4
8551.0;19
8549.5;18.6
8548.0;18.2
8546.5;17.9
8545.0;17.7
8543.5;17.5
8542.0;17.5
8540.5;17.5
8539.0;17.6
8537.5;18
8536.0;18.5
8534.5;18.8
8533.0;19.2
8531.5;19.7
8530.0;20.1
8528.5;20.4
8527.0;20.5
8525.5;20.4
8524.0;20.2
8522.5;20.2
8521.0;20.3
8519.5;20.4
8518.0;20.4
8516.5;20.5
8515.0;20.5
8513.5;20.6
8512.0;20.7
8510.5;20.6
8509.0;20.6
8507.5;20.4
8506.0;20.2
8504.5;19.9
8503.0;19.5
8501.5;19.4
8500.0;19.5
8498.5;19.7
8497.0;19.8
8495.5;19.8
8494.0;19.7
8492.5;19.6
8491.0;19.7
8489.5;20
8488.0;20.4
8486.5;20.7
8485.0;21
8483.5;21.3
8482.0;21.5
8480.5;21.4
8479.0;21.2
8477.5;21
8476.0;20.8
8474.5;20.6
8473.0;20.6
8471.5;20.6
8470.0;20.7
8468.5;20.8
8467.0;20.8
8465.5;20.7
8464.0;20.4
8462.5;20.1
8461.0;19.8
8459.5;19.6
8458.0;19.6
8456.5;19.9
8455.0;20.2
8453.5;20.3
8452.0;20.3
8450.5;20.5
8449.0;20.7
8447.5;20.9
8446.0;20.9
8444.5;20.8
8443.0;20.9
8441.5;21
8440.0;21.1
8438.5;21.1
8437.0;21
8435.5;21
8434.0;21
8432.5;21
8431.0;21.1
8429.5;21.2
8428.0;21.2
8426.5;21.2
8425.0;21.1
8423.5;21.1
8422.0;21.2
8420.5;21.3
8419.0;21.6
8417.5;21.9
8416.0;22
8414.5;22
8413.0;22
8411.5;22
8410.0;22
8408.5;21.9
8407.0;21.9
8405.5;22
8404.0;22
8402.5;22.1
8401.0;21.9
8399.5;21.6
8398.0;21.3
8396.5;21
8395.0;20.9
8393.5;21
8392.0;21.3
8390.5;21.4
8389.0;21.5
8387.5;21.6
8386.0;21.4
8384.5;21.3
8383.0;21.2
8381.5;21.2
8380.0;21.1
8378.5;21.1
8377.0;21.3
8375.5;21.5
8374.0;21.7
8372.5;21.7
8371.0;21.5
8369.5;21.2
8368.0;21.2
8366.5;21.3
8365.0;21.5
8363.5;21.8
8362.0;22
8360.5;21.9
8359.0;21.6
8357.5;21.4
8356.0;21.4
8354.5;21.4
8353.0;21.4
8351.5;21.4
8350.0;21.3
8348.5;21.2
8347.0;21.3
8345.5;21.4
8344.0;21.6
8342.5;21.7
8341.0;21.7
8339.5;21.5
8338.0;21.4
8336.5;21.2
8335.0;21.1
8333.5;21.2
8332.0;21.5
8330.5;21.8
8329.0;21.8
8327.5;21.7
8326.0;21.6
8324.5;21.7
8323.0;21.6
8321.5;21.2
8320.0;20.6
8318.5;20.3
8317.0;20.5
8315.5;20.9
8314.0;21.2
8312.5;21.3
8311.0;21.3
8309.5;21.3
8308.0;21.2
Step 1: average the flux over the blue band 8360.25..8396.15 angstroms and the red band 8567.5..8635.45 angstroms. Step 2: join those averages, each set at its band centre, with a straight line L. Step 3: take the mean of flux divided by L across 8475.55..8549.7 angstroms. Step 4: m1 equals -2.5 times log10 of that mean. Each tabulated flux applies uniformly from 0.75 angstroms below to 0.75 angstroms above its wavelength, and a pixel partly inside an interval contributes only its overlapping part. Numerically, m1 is 0.08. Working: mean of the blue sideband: 21.4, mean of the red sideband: 21.3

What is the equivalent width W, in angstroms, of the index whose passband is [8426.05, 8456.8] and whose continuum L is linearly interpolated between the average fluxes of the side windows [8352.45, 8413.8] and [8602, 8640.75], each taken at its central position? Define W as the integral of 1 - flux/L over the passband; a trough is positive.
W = 1.0 angstroms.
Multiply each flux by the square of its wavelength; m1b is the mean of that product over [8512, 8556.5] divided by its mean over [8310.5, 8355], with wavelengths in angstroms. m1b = 0.95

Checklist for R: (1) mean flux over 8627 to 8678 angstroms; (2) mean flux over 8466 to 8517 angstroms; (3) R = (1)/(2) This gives 1.0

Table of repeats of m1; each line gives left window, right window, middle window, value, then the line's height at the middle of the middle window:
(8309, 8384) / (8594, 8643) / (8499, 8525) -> 0.06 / 21.4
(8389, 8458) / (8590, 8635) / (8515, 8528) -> 0.05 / 21.3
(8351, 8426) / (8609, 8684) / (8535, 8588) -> 0.06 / 21.1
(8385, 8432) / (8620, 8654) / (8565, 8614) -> 0.03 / 21.6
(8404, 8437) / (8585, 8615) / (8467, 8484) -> 0.02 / 21.4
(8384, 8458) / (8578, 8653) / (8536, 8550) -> 0.19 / 21.3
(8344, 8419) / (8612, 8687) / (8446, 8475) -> 0.05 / 21.3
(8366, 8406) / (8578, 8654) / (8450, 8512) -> 0.06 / 21.4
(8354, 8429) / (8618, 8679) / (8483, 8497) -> 0.05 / 21.2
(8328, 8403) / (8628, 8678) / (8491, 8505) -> 0.08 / 21.1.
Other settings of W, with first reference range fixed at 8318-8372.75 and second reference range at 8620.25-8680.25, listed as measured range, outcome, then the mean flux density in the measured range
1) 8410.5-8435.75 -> -0.2 angstroms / 21.4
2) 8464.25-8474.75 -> 0.2 angstroms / 20.7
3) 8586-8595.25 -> -0.1 angstroms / 21.2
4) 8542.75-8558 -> 1.6 angstroms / 18.8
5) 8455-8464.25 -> 0.6 angstroms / 19.9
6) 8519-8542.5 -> 1.9 angstroms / 19.3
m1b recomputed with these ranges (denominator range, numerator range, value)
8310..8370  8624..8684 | 1.04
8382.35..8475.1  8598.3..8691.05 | 1.04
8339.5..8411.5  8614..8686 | 1.03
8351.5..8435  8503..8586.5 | 0.97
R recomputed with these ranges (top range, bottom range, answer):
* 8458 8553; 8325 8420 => 0.92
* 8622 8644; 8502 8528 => 1.08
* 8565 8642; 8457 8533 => 1.05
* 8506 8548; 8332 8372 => 0.91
